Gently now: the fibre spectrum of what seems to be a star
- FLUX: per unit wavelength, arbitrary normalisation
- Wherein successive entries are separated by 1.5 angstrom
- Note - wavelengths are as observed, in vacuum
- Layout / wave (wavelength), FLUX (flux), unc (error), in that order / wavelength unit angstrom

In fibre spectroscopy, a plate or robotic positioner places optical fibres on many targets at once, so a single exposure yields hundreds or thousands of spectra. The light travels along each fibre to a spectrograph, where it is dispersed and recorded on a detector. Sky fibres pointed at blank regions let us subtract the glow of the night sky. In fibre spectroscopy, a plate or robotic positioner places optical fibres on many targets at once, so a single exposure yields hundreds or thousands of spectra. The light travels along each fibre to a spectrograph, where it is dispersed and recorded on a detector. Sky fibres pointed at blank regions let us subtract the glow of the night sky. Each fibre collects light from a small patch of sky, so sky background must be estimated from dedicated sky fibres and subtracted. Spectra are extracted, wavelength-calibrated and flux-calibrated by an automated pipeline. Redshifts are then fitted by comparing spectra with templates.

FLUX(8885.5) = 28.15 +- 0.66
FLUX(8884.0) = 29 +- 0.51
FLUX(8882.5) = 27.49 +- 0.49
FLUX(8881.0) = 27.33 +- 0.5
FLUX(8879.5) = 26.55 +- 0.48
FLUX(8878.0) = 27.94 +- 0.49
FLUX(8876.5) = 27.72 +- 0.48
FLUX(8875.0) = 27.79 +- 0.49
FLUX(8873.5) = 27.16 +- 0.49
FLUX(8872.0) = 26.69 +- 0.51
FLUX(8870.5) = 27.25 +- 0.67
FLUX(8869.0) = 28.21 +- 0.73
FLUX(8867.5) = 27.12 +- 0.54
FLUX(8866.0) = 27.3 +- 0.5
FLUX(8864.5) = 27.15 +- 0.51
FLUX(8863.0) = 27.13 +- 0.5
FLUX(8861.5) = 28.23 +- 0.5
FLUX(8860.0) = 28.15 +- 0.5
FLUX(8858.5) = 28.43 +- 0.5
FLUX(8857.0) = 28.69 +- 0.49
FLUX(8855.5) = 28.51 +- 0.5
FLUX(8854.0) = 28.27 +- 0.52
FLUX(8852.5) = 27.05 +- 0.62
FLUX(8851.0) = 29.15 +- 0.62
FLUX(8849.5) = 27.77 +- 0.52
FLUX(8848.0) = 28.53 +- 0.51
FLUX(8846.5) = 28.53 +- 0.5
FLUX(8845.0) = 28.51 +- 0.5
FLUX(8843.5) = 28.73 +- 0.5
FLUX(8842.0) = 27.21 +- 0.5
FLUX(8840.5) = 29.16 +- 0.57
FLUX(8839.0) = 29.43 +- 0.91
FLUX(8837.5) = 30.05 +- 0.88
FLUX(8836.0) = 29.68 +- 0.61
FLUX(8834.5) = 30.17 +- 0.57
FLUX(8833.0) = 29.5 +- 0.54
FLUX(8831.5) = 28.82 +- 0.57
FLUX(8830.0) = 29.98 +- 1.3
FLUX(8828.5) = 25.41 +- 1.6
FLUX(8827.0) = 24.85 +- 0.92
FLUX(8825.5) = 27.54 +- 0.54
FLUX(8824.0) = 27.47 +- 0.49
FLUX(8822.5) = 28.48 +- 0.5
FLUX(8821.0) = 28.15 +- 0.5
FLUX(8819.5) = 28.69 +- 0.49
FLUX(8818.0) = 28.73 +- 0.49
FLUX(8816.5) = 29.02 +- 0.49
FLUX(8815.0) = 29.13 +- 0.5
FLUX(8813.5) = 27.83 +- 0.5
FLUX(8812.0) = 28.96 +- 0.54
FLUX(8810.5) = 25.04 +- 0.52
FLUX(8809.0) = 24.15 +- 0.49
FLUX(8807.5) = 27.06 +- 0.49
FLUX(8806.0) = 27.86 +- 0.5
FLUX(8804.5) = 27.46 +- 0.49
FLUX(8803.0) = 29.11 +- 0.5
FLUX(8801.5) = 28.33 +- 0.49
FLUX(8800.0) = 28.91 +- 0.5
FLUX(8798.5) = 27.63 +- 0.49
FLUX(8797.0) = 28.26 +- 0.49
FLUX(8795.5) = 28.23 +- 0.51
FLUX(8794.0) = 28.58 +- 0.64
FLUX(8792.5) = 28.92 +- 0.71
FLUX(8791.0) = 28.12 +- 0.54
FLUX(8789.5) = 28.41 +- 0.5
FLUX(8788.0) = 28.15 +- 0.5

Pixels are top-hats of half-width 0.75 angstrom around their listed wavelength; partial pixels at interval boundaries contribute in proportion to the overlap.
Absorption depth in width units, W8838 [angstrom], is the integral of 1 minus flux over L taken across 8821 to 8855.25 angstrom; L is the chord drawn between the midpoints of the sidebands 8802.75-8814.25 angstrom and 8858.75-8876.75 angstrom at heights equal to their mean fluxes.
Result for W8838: -1.34 angstrom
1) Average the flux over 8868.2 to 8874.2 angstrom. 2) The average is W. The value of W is 27.3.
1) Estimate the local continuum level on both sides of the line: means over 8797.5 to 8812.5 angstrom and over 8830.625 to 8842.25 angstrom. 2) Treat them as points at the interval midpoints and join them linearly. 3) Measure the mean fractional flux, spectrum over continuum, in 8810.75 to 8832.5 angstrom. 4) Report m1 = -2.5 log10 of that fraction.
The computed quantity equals 0.02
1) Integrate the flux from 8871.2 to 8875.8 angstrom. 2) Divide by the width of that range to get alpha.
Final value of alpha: 27.2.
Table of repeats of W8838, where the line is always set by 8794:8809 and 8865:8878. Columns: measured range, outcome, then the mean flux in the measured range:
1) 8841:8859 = -0.5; 28.3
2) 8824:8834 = 0.0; 27.7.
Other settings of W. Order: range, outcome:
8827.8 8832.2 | 28.1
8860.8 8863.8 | 27.7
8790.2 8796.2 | 28.5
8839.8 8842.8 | 28.2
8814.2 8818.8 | 28.9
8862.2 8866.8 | 27.2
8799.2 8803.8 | 28.8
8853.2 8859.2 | 28.5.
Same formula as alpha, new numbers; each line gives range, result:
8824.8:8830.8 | 27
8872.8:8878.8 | 27.6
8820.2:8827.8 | 27.3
